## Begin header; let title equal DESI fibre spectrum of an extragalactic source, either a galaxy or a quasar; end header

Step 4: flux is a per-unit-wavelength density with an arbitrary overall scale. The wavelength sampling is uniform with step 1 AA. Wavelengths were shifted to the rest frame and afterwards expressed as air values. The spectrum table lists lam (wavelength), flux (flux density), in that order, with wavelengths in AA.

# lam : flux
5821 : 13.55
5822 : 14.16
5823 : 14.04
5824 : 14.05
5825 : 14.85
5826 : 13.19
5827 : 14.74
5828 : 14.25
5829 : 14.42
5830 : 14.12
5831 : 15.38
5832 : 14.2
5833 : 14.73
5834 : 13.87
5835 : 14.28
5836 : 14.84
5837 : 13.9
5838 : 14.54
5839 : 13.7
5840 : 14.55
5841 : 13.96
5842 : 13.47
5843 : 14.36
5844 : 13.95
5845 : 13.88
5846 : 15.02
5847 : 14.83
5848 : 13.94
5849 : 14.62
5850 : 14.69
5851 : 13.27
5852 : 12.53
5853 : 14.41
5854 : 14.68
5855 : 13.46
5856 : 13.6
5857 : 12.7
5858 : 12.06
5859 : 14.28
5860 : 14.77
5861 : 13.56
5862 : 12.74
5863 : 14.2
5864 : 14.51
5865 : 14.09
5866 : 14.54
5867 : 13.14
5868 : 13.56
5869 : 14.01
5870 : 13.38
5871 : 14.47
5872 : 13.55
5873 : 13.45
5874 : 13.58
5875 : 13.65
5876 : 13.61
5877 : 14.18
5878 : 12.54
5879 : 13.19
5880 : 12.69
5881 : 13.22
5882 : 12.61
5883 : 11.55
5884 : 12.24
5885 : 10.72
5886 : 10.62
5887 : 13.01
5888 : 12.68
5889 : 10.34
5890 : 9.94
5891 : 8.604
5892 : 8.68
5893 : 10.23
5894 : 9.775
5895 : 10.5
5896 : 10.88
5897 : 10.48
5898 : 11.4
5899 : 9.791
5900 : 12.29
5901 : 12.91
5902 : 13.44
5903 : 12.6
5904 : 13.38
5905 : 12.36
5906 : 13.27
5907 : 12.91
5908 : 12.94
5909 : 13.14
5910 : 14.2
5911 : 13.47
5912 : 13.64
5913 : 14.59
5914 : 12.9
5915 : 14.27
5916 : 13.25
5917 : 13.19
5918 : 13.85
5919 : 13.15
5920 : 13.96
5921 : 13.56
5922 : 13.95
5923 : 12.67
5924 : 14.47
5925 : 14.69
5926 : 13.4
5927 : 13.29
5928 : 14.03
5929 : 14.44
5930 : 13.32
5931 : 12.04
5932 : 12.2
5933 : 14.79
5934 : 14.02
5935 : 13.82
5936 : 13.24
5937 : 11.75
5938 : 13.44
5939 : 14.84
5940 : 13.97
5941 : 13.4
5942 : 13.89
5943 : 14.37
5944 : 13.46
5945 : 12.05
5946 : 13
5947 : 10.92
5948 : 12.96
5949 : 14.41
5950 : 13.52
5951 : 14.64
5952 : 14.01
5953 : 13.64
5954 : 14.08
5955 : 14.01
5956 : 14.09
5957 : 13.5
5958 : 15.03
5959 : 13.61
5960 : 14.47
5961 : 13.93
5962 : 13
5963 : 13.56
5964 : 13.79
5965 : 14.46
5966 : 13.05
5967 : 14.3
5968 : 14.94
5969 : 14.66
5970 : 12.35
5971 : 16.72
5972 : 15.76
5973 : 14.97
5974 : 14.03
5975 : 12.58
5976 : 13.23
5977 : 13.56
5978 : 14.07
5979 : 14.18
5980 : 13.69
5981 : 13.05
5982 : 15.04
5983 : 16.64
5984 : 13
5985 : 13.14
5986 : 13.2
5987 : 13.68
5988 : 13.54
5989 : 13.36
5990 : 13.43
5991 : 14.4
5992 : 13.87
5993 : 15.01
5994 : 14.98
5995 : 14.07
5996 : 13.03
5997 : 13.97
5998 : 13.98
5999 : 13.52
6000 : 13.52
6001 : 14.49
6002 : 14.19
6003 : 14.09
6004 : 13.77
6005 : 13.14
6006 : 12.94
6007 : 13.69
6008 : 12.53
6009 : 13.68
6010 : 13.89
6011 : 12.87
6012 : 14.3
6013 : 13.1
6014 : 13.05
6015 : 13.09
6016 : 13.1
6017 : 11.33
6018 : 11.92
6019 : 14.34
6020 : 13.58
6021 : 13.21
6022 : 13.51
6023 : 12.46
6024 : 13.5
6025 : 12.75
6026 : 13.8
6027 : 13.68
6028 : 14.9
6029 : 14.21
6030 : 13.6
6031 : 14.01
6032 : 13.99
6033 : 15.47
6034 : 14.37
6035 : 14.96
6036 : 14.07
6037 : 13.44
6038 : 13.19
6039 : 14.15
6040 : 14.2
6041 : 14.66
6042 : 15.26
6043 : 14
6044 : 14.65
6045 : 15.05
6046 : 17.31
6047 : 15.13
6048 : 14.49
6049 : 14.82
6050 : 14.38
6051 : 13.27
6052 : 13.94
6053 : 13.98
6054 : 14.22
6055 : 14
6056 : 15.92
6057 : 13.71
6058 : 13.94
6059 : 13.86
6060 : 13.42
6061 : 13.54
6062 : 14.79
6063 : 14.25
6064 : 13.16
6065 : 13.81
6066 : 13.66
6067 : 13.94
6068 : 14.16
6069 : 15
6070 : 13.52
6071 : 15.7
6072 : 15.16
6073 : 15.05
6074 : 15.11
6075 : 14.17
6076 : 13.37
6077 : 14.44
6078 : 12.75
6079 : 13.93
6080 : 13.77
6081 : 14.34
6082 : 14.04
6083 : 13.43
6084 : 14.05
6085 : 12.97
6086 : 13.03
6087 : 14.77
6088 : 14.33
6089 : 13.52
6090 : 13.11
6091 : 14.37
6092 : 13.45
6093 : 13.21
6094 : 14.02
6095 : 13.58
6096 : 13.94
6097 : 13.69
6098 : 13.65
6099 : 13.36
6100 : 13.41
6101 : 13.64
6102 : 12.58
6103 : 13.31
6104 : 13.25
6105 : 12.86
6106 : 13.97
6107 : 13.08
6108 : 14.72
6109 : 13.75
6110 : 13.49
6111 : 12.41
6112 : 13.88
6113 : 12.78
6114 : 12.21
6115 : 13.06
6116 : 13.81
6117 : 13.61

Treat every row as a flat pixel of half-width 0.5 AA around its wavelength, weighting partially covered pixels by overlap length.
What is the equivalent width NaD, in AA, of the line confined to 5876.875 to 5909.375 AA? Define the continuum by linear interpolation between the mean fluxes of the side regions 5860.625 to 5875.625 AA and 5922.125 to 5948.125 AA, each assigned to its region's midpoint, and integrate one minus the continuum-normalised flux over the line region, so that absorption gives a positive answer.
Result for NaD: 4.5 AA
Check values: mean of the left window 13.8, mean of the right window 13.4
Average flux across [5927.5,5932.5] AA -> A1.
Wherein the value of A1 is 13.2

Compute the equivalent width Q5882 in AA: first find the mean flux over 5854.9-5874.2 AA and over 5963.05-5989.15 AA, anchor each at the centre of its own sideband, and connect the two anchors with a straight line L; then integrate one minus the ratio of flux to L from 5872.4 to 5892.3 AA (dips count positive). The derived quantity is 2.4 AA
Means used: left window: 13.7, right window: 14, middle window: 12.1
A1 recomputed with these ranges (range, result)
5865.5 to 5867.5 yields 13.8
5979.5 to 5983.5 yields 14.6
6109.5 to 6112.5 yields 13.3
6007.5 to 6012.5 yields 13.5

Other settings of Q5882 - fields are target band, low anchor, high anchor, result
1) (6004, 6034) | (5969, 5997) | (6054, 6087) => 1.3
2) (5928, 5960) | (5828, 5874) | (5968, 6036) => 0.7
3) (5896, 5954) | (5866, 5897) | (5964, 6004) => -1.4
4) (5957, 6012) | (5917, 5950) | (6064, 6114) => -1.4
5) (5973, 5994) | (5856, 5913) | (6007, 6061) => -0.6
